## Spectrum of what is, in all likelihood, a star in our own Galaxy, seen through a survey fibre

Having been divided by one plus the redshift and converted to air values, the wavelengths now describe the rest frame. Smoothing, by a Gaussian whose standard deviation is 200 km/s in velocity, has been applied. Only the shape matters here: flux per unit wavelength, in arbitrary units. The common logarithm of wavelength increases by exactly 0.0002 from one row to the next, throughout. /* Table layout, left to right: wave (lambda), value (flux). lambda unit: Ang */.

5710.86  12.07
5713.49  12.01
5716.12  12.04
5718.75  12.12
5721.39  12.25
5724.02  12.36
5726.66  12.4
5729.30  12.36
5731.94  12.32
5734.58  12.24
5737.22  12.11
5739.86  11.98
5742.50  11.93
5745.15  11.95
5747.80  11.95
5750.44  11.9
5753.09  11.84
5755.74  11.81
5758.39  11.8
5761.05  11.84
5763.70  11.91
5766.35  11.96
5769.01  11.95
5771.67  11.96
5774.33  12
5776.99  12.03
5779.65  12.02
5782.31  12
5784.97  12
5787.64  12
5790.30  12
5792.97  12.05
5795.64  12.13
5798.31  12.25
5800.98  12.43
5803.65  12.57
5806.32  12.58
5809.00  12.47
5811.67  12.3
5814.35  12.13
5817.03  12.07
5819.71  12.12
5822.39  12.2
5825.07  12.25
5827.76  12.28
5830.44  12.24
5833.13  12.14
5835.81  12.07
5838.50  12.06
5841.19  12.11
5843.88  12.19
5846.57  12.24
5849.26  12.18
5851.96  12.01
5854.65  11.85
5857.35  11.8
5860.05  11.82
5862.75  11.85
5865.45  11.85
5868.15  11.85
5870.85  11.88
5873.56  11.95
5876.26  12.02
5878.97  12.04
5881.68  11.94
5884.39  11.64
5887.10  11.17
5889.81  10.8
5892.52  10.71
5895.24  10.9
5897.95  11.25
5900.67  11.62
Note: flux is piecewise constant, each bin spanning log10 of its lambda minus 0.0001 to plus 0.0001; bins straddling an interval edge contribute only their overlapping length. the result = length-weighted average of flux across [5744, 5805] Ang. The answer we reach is 12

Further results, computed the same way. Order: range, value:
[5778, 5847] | 12.2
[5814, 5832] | 12.2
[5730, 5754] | 12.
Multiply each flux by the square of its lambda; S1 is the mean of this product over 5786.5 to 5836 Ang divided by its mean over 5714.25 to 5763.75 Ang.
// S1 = 1.04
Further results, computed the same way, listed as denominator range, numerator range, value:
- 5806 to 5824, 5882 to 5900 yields 0.93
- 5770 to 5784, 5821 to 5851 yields 1.04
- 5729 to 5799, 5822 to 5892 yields 1.03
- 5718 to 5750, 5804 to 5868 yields 1.03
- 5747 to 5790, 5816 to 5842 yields 1.04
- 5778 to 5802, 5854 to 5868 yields 1.00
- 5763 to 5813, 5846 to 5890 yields 1.00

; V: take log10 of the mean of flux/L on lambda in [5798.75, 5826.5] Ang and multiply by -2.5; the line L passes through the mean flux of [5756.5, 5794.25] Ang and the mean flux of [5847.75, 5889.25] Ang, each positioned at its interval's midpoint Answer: -0.035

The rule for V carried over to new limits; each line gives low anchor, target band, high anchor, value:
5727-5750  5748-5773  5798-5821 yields 0.03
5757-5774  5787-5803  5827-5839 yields -0.01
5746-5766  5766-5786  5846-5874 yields -0.01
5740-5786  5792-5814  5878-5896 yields -0.06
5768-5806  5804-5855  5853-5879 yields -0.02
